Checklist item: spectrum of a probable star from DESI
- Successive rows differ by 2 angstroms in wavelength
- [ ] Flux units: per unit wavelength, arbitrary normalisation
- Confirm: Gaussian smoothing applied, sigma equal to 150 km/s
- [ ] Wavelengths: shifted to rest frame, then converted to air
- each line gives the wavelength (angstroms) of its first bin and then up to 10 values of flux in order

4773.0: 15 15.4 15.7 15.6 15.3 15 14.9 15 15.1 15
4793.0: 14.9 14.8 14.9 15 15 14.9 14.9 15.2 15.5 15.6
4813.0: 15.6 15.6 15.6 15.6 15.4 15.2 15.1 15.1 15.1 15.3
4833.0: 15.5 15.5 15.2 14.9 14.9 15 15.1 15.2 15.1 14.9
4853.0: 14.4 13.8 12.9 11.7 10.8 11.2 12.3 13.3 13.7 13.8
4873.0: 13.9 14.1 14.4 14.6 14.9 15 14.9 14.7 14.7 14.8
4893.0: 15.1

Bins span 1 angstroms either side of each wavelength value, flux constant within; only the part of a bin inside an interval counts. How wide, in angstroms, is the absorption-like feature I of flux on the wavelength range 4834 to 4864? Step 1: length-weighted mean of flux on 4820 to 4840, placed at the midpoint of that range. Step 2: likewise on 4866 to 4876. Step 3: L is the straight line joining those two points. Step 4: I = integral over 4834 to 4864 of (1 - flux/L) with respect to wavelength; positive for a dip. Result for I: 1.1 angstroms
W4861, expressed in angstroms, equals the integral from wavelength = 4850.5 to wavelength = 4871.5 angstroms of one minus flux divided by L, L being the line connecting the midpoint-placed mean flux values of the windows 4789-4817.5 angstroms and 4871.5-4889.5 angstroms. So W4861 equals 2.6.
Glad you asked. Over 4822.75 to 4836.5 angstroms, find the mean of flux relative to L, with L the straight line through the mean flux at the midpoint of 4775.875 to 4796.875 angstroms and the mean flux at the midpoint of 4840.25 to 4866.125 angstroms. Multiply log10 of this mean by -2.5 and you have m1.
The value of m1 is -0.08 mag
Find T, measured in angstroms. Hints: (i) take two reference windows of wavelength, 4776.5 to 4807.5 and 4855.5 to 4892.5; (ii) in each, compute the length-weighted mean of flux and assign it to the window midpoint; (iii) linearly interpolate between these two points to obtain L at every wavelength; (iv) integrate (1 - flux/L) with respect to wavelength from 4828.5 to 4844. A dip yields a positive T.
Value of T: -0.9 angstroms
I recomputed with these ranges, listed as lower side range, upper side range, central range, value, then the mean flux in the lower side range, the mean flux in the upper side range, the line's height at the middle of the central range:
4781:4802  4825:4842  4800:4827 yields -0.41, 15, 15.2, 15.1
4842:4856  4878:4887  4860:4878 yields 2.14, 14.8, 14.8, 14.8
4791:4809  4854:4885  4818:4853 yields -2.42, 15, 13.4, 14.2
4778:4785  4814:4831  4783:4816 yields 0.36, 15.2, 15.3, 15.3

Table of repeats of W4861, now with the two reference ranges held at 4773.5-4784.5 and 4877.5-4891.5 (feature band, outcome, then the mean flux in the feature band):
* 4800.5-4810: 0.1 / 15.1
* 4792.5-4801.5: 0.2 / 14.9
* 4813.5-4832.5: -0.3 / 15.3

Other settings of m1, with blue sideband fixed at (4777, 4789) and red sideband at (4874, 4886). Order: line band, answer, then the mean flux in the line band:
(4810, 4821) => -0.04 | 15.6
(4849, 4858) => 0.05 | 14.1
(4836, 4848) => -0.01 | 15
